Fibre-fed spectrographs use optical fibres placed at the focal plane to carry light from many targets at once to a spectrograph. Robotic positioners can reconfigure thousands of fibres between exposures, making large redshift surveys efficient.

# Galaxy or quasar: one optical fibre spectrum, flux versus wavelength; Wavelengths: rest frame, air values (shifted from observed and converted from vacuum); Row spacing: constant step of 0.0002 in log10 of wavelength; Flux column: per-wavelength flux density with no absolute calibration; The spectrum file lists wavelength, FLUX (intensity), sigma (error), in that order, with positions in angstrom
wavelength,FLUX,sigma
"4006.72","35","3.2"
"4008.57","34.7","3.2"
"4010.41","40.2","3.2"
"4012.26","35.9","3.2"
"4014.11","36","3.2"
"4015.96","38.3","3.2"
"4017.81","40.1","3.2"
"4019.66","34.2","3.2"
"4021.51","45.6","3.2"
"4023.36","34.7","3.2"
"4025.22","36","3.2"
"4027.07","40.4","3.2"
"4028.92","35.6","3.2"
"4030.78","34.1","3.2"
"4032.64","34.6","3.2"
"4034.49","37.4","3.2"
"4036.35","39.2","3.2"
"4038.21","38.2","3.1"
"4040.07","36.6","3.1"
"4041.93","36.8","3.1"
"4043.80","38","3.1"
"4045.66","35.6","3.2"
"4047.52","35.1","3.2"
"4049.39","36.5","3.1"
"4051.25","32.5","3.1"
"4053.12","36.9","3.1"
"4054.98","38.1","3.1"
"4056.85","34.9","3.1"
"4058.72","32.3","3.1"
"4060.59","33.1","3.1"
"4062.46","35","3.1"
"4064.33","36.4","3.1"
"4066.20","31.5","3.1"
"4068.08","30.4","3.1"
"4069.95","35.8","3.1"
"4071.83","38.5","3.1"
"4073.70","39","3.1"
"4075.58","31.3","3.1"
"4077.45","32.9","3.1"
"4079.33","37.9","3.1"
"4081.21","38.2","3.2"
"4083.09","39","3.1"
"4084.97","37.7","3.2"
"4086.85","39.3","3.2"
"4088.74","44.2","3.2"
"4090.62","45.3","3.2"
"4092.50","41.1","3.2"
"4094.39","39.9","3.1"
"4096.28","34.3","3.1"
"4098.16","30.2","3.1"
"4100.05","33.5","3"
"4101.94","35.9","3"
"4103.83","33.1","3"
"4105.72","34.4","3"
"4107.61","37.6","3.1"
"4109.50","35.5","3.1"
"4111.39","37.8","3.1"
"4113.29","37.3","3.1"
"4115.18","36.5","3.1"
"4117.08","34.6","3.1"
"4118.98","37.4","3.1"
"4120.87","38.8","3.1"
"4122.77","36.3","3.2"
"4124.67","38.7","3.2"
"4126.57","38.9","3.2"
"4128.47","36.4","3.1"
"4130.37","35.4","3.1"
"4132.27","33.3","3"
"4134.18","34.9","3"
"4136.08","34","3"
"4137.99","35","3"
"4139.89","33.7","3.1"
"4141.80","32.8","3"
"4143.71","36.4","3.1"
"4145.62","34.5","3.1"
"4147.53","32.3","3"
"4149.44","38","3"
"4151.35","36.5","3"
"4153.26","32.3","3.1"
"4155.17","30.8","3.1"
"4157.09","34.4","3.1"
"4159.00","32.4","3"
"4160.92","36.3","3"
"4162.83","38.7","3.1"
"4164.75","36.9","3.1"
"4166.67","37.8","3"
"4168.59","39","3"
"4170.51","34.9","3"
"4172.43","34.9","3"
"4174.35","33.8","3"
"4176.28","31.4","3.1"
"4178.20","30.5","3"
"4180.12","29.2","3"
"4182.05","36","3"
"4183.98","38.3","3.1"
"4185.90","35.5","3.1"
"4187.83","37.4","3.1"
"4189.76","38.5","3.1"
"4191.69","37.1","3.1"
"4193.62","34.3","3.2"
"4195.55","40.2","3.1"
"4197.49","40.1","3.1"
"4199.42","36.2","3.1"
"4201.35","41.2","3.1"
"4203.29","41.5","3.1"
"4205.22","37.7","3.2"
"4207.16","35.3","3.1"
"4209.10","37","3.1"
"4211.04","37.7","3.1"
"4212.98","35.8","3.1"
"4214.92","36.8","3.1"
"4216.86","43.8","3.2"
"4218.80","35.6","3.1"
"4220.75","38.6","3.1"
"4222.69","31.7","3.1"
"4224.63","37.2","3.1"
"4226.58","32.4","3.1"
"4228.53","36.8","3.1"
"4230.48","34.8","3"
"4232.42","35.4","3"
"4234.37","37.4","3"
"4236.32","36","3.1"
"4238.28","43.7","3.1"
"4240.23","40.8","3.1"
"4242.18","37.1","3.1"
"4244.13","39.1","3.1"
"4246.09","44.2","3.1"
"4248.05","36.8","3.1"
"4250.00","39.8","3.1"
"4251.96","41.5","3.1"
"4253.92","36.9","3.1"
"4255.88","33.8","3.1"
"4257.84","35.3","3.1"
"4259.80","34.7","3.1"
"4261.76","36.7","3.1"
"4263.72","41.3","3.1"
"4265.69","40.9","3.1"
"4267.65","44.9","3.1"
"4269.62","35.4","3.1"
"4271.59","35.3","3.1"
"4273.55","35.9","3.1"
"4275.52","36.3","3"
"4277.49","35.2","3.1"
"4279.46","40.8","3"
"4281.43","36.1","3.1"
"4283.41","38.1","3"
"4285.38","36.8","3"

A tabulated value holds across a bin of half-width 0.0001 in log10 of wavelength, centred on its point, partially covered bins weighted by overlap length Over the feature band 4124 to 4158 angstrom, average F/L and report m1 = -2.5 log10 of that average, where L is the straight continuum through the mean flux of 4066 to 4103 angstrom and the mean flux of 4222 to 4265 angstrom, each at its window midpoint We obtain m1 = 0.067 mag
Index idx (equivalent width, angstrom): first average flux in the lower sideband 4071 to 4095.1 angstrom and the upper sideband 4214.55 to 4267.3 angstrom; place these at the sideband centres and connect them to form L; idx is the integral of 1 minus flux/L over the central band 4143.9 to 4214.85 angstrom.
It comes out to 4.1 angstrom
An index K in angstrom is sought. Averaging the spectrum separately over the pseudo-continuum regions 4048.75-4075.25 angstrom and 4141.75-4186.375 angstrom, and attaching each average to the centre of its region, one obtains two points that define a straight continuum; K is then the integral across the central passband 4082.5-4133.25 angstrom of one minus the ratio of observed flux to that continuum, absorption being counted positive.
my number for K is -3.2 angstrom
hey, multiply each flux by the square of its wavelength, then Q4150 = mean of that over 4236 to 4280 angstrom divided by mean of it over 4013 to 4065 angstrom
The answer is 1.2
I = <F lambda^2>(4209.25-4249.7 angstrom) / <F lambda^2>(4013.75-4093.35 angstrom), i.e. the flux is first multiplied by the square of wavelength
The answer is 1.11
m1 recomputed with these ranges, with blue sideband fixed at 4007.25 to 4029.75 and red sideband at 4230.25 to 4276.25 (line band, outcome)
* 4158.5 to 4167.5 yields 0.04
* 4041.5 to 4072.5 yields 0.08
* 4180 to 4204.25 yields 0.01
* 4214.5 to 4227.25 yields 0.04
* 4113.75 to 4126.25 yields 0.02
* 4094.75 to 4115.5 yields 0.08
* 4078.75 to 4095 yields -0.07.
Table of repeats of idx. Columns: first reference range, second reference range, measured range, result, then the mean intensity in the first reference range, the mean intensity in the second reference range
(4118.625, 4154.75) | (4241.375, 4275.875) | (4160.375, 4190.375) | 0.65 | 35.5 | 38.1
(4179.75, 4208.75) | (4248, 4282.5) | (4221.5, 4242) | 0.48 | 37.4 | 37.7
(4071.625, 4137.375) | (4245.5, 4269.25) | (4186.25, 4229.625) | 0.83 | 36.8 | 38.7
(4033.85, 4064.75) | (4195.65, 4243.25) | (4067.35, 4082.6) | 0.24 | 36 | 37.6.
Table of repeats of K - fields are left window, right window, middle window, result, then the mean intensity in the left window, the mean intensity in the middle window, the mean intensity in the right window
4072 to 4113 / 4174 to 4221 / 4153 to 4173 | 0.8 angstrom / 37.1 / 35.4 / 36.8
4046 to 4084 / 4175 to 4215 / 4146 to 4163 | 0.8 angstrom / 35.3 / 34.5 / 36.5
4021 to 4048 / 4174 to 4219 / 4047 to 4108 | 1.5 angstrom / 37.1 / 36.1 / 36.8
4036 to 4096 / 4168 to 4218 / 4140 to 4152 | 0.6 angstrom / 36.7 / 34.9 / 36.7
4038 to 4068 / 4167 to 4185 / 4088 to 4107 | -1.2 angstrom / 35.2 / 37.1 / 34.4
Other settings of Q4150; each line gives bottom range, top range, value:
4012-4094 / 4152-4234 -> 1.05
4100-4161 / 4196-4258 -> 1.12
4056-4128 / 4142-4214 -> 1.03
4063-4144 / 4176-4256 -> 1.08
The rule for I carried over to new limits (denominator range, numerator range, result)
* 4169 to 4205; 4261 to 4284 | 1.09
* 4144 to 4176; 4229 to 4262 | 1.12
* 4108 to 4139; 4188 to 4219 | 1.09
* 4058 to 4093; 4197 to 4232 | 1.08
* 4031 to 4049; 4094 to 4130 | 1.02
